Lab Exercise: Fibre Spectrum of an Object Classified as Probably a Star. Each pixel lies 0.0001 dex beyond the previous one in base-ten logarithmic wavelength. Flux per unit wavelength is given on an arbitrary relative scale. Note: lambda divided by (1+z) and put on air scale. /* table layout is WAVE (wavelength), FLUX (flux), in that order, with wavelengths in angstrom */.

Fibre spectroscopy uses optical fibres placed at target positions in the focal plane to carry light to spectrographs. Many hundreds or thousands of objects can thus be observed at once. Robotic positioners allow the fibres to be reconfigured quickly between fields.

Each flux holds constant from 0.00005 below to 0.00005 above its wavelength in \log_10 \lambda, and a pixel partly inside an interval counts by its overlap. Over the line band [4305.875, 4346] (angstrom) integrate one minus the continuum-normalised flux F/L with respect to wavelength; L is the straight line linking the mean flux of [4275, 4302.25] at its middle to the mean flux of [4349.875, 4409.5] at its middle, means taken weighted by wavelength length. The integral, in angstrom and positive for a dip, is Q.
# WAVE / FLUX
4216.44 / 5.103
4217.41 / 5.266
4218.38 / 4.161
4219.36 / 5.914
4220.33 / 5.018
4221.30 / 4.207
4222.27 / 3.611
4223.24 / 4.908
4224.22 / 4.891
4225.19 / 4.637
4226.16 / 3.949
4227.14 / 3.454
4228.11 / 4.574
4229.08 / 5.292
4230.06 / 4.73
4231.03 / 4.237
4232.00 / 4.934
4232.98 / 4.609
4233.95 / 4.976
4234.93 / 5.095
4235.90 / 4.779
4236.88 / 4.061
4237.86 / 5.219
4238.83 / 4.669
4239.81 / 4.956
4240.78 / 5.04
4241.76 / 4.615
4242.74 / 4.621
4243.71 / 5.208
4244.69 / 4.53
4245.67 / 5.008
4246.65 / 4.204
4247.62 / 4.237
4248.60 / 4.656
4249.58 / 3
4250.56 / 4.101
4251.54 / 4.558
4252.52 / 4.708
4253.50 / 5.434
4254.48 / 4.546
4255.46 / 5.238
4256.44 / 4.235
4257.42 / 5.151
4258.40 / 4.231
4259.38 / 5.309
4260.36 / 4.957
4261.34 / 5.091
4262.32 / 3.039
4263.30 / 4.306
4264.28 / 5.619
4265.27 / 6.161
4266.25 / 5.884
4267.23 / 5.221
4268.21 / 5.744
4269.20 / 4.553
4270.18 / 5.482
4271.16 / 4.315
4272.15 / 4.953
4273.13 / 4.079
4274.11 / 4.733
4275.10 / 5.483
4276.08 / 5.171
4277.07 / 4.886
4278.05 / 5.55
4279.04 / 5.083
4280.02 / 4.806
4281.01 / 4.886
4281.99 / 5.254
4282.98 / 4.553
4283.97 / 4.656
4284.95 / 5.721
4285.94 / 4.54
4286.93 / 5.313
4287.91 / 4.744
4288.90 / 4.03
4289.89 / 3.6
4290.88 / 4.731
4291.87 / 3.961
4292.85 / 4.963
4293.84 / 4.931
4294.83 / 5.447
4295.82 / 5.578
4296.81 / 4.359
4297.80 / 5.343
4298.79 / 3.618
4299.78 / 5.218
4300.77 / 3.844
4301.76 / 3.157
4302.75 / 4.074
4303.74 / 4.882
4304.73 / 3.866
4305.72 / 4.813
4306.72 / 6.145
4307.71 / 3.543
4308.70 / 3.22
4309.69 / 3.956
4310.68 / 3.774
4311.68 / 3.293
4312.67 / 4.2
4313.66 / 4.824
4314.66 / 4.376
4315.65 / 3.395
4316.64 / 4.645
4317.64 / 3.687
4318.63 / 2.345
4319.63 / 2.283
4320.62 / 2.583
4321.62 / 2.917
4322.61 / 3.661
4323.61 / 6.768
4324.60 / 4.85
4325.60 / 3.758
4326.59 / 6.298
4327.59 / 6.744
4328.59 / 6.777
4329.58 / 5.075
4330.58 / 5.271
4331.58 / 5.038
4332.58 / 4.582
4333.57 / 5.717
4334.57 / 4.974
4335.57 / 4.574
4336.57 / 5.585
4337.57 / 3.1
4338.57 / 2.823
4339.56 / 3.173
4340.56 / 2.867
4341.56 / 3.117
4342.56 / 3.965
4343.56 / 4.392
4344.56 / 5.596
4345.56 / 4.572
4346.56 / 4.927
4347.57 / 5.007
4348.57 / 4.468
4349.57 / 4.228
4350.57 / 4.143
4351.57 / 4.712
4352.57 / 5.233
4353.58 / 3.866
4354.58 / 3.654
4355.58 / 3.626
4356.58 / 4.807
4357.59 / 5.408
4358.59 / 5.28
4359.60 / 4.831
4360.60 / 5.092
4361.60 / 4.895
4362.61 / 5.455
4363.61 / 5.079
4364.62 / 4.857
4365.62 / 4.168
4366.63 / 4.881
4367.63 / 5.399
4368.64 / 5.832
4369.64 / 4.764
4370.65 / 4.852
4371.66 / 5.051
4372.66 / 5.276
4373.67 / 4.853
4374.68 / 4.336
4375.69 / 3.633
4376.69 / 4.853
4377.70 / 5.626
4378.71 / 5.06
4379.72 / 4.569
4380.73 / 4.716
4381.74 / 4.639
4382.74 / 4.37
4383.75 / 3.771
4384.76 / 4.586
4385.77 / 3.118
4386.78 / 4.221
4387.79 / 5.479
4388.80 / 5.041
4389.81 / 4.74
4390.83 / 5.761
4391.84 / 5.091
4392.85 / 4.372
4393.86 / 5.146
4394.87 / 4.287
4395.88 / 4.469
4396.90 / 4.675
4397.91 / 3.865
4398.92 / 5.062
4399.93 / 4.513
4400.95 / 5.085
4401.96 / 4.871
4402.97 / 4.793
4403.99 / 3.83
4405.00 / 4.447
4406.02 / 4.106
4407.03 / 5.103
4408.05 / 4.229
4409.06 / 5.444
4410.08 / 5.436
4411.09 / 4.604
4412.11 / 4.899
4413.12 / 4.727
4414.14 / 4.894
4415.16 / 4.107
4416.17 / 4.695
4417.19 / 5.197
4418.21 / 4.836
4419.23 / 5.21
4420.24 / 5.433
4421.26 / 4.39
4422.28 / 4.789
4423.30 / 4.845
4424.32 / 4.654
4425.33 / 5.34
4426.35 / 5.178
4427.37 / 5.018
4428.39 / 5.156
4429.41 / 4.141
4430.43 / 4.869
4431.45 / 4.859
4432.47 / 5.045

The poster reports 3.6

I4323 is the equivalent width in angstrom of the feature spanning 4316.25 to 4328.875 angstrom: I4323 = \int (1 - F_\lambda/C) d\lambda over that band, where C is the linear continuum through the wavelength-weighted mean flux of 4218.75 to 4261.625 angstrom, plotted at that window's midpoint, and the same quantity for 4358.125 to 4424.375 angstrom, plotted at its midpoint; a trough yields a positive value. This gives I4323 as 1.0 angstrom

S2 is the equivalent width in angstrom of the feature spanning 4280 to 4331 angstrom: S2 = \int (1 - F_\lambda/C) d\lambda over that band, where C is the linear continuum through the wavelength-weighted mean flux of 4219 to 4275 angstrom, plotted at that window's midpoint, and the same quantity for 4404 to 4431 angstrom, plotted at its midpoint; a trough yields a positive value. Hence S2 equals 2.99 angstrom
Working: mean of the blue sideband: 4.73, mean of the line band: 4.48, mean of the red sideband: 4.82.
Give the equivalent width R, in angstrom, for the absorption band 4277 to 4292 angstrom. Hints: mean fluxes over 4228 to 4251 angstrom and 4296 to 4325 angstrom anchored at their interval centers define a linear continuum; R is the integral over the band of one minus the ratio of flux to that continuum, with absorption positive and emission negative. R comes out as -1.8 angstrom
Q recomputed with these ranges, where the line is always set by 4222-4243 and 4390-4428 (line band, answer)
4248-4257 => 0.3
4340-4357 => 1.6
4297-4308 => 0.6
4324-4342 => 0.1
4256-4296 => -1.9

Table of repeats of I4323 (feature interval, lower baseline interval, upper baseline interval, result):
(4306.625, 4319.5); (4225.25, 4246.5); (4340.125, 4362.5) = 2.1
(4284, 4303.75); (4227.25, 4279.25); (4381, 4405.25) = 0.6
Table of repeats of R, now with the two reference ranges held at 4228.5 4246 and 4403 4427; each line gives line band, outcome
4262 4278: -0.7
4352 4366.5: 0.2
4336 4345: 1.8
